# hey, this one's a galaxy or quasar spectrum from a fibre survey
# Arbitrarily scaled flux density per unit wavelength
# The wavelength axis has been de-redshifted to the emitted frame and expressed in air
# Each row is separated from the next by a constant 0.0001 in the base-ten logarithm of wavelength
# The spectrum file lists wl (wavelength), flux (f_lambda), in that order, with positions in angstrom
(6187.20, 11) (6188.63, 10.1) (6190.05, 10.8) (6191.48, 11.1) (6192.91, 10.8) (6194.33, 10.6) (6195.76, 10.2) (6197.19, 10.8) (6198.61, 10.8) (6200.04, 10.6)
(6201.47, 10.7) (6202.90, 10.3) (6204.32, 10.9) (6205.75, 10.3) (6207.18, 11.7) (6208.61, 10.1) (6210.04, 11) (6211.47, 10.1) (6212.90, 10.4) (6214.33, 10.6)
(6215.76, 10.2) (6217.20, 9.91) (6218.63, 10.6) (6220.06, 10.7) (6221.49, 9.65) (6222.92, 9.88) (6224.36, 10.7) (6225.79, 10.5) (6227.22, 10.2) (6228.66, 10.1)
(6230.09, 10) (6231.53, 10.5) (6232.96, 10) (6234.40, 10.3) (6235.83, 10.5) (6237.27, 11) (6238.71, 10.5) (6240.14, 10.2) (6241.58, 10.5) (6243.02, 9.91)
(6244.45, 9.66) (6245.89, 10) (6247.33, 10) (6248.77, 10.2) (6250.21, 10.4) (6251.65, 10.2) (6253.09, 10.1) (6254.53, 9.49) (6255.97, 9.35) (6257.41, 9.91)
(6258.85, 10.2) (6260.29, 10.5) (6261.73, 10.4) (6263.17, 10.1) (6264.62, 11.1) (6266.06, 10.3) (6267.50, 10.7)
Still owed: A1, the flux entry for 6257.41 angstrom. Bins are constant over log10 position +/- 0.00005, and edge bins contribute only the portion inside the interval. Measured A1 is 9.91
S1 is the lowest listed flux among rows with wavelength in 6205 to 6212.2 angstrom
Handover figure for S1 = 10.1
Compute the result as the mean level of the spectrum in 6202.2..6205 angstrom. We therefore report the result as 10.6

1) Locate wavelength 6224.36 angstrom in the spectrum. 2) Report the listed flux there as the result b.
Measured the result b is 10.7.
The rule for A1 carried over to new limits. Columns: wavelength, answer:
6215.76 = 10.2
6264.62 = 11.1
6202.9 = 10.3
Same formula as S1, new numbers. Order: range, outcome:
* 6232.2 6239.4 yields 10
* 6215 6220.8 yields 9.91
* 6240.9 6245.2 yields 9.66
